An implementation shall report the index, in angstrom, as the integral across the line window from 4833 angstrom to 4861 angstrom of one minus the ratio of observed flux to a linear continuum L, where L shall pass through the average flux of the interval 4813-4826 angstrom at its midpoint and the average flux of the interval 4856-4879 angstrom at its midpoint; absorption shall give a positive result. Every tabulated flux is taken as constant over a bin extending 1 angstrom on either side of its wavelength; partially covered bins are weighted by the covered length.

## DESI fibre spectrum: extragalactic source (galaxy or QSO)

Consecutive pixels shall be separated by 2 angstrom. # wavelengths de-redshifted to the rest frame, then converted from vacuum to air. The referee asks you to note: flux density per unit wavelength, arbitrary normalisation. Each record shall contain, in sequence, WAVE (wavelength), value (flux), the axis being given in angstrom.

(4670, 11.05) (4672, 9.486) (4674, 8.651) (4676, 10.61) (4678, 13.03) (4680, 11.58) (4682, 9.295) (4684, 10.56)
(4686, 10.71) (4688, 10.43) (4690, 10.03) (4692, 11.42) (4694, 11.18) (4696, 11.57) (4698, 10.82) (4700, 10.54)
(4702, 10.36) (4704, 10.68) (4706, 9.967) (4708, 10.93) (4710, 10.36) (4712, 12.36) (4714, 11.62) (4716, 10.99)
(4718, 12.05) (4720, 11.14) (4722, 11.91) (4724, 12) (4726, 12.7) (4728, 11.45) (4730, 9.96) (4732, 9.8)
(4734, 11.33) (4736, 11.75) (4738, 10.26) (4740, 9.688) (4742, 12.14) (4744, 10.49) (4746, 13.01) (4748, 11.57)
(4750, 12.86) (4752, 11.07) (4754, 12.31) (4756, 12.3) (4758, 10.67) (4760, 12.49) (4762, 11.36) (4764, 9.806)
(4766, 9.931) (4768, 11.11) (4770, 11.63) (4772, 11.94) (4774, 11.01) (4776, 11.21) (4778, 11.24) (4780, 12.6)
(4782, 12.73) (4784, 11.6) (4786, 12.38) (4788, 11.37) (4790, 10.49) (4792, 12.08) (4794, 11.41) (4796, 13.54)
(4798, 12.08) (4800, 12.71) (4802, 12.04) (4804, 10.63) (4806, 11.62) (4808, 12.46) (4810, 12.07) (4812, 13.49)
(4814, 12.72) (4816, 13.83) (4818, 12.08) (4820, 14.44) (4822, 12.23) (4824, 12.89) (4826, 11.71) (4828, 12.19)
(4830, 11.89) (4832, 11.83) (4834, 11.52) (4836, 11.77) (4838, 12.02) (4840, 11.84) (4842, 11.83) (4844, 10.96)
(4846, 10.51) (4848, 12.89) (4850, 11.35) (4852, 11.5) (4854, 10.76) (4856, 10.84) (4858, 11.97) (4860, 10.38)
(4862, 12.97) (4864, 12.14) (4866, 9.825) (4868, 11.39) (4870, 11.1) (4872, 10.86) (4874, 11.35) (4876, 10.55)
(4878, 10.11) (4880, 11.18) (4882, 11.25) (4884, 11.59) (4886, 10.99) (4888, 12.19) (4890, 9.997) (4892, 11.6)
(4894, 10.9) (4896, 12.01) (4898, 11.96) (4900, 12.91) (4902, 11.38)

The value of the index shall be 1.1 angstrom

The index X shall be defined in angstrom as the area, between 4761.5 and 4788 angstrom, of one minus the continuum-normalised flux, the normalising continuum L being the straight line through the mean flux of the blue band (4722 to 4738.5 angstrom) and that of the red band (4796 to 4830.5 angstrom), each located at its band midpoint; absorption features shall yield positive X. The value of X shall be 1.04 angstrom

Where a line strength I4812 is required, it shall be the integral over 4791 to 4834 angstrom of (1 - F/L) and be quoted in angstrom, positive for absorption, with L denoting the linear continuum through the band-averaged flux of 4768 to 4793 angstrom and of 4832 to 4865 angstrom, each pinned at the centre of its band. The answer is -2.70 angstrom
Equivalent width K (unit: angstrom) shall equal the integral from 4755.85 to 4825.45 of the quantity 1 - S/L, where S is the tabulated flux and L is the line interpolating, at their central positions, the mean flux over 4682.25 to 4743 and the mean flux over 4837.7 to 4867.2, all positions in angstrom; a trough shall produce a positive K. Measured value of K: -4.29 angstrom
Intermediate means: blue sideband 11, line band 11.9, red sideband 11.4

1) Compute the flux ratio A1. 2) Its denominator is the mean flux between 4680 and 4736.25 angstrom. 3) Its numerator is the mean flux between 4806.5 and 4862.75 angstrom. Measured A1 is 1.09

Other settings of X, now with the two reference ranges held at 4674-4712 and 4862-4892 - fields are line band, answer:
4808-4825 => -3.0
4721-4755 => -1.8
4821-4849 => -2.1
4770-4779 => -0.4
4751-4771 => -0.7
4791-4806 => -1.5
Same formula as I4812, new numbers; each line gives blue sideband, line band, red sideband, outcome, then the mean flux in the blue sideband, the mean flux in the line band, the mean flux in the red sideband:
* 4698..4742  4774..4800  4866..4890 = -1.98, 11.1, 11.9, 11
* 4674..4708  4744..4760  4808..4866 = -0.92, 10.7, 11.9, 12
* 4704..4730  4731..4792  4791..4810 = 1.68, 11.4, 11.4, 12.1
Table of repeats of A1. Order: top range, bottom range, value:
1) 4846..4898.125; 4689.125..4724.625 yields 1.02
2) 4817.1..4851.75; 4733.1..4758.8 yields 1.04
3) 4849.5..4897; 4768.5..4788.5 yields 0.95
